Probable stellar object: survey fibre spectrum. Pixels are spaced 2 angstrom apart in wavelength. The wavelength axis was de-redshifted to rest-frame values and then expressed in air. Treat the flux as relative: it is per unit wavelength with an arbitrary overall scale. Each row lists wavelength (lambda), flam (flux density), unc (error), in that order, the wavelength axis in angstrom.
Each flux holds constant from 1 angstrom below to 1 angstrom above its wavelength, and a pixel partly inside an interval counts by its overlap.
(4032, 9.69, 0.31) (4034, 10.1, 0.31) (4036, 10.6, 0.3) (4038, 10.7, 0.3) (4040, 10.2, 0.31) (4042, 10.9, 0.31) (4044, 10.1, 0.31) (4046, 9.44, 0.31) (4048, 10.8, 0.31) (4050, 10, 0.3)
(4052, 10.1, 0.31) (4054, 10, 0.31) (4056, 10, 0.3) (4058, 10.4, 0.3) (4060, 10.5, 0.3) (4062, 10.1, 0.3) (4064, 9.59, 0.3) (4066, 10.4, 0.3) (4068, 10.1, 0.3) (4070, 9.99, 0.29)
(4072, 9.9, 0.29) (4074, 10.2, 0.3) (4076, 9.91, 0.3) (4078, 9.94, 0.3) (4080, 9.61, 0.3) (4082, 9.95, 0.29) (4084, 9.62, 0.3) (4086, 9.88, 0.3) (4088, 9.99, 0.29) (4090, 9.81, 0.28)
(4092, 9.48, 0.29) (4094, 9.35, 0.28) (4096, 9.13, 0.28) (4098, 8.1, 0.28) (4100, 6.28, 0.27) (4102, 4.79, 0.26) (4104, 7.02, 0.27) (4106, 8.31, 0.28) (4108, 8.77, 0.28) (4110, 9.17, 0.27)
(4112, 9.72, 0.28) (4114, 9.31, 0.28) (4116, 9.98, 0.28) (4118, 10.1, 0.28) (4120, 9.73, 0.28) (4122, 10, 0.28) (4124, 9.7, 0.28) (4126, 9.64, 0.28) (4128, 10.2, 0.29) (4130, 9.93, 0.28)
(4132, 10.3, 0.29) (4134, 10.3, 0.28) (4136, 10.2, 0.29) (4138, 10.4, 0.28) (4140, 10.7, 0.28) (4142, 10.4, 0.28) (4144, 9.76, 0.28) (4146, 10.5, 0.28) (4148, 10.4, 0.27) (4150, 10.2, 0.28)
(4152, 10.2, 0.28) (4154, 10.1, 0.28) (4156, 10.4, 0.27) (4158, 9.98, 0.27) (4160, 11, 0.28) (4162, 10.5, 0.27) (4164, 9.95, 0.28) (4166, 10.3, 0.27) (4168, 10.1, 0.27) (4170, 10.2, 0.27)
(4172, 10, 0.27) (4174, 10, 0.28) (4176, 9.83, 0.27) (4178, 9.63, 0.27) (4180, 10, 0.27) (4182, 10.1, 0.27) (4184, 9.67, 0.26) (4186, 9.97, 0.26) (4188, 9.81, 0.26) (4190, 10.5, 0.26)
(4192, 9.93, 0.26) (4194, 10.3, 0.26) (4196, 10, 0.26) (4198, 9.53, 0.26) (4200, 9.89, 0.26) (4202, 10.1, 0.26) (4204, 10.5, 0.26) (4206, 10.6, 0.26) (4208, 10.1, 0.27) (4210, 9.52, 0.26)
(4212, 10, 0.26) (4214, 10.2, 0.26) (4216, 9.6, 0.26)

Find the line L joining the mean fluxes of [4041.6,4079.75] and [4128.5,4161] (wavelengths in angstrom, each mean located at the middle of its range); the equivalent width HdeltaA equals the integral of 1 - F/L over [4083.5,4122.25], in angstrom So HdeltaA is 4.9 angstrom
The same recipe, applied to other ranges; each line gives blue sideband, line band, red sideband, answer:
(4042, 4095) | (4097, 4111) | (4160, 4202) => 3.5 angstrom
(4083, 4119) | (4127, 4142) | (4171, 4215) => -1.7 angstrom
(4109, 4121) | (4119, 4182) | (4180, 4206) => -2.0 angstrom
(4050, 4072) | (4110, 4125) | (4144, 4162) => 0.7 angstrom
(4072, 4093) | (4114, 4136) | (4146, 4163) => 0.4 angstrom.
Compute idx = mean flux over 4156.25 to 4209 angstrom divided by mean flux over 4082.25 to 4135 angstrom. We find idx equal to 1.10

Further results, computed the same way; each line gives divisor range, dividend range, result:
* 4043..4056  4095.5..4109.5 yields 0.74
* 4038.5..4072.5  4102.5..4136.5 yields 0.93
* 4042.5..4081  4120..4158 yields 1.01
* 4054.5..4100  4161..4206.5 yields 1.03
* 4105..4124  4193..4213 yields 1.06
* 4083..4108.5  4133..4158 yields 1.21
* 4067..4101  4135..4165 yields 1.09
